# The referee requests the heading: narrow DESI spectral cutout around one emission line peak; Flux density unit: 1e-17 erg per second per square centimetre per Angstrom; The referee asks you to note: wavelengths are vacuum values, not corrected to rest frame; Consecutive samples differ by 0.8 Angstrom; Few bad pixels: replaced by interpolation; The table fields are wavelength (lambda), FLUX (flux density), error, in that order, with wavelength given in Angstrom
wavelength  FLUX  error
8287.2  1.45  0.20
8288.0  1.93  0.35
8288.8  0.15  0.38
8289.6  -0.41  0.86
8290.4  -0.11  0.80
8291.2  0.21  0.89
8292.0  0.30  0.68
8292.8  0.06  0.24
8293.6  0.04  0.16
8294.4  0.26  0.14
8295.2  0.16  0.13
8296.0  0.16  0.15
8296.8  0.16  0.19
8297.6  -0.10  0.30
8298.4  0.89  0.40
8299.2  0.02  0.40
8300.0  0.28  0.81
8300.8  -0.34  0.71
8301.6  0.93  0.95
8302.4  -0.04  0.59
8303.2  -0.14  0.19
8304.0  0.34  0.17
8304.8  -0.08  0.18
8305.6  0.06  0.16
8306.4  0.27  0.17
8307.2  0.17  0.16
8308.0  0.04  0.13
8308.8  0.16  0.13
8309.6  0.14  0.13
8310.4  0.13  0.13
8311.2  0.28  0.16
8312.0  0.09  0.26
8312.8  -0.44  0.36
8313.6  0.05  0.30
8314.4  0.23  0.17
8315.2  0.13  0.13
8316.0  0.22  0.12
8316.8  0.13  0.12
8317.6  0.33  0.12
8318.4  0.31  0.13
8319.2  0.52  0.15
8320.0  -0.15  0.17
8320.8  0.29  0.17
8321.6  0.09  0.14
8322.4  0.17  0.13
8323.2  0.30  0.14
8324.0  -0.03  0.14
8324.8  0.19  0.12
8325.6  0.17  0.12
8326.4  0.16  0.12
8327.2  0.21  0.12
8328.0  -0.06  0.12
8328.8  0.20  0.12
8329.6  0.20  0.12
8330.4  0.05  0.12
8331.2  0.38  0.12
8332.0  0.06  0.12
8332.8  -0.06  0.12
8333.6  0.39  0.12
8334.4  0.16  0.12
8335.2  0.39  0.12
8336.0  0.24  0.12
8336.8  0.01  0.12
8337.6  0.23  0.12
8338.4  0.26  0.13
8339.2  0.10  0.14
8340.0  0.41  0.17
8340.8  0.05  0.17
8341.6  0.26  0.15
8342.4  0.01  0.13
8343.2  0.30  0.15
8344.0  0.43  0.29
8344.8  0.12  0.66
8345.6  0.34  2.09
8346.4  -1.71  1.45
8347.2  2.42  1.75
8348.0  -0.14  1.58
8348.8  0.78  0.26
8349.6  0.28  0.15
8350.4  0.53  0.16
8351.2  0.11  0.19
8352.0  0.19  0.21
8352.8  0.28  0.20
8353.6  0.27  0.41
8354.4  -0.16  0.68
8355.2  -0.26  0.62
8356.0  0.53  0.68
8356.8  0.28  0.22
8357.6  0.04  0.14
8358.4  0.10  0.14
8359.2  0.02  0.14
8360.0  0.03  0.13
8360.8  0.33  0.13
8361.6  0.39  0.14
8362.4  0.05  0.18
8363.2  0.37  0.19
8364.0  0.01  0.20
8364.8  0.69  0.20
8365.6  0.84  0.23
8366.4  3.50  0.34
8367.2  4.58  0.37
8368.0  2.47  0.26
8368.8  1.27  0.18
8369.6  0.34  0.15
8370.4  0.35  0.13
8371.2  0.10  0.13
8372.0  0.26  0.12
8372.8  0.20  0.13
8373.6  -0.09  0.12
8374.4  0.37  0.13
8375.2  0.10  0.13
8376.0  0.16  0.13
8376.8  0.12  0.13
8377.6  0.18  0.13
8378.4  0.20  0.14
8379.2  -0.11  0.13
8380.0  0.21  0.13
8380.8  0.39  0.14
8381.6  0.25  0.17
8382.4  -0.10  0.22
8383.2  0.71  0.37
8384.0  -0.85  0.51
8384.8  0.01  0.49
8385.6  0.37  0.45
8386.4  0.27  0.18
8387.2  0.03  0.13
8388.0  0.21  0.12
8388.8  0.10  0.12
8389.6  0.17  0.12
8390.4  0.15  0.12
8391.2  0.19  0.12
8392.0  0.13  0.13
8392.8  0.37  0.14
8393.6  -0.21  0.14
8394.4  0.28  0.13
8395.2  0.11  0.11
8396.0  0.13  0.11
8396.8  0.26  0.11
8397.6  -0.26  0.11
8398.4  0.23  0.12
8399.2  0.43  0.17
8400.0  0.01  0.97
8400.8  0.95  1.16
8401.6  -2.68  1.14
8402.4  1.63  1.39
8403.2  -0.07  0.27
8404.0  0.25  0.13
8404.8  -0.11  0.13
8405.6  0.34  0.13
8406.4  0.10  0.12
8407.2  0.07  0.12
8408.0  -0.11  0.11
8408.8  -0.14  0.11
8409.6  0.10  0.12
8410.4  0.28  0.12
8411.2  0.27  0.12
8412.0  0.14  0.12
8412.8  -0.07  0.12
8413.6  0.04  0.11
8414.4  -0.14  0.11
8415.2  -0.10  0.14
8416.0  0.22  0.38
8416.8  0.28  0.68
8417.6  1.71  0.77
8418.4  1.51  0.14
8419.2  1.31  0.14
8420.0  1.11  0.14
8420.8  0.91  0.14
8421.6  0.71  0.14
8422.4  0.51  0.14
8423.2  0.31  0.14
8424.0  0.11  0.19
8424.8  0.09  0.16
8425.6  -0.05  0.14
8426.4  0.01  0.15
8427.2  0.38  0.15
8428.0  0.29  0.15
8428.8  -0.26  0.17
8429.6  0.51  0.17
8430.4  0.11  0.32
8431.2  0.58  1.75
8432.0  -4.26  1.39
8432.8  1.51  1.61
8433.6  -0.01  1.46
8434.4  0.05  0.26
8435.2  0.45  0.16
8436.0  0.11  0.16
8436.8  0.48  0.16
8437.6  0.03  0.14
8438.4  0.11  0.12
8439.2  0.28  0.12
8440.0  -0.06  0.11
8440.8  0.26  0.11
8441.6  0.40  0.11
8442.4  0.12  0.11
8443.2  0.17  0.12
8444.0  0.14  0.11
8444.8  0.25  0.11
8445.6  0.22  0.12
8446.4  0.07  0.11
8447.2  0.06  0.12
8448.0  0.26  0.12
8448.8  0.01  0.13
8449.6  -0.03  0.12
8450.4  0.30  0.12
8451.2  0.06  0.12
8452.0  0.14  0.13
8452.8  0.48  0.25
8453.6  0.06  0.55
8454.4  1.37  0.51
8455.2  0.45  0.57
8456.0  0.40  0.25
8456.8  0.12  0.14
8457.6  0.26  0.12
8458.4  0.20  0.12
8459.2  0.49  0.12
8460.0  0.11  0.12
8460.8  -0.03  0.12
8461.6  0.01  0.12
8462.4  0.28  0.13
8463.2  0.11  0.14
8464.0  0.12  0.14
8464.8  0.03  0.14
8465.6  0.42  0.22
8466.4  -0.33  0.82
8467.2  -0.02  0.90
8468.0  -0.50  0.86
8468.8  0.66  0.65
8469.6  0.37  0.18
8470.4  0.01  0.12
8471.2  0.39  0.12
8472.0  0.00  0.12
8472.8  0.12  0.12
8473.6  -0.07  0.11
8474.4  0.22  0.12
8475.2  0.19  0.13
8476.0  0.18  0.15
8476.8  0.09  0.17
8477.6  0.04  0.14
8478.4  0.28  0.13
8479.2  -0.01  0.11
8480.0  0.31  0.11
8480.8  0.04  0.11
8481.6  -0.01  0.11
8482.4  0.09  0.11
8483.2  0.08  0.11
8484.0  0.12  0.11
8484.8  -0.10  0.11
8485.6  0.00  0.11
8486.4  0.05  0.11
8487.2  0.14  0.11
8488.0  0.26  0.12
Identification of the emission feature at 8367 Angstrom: [O III] 5007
